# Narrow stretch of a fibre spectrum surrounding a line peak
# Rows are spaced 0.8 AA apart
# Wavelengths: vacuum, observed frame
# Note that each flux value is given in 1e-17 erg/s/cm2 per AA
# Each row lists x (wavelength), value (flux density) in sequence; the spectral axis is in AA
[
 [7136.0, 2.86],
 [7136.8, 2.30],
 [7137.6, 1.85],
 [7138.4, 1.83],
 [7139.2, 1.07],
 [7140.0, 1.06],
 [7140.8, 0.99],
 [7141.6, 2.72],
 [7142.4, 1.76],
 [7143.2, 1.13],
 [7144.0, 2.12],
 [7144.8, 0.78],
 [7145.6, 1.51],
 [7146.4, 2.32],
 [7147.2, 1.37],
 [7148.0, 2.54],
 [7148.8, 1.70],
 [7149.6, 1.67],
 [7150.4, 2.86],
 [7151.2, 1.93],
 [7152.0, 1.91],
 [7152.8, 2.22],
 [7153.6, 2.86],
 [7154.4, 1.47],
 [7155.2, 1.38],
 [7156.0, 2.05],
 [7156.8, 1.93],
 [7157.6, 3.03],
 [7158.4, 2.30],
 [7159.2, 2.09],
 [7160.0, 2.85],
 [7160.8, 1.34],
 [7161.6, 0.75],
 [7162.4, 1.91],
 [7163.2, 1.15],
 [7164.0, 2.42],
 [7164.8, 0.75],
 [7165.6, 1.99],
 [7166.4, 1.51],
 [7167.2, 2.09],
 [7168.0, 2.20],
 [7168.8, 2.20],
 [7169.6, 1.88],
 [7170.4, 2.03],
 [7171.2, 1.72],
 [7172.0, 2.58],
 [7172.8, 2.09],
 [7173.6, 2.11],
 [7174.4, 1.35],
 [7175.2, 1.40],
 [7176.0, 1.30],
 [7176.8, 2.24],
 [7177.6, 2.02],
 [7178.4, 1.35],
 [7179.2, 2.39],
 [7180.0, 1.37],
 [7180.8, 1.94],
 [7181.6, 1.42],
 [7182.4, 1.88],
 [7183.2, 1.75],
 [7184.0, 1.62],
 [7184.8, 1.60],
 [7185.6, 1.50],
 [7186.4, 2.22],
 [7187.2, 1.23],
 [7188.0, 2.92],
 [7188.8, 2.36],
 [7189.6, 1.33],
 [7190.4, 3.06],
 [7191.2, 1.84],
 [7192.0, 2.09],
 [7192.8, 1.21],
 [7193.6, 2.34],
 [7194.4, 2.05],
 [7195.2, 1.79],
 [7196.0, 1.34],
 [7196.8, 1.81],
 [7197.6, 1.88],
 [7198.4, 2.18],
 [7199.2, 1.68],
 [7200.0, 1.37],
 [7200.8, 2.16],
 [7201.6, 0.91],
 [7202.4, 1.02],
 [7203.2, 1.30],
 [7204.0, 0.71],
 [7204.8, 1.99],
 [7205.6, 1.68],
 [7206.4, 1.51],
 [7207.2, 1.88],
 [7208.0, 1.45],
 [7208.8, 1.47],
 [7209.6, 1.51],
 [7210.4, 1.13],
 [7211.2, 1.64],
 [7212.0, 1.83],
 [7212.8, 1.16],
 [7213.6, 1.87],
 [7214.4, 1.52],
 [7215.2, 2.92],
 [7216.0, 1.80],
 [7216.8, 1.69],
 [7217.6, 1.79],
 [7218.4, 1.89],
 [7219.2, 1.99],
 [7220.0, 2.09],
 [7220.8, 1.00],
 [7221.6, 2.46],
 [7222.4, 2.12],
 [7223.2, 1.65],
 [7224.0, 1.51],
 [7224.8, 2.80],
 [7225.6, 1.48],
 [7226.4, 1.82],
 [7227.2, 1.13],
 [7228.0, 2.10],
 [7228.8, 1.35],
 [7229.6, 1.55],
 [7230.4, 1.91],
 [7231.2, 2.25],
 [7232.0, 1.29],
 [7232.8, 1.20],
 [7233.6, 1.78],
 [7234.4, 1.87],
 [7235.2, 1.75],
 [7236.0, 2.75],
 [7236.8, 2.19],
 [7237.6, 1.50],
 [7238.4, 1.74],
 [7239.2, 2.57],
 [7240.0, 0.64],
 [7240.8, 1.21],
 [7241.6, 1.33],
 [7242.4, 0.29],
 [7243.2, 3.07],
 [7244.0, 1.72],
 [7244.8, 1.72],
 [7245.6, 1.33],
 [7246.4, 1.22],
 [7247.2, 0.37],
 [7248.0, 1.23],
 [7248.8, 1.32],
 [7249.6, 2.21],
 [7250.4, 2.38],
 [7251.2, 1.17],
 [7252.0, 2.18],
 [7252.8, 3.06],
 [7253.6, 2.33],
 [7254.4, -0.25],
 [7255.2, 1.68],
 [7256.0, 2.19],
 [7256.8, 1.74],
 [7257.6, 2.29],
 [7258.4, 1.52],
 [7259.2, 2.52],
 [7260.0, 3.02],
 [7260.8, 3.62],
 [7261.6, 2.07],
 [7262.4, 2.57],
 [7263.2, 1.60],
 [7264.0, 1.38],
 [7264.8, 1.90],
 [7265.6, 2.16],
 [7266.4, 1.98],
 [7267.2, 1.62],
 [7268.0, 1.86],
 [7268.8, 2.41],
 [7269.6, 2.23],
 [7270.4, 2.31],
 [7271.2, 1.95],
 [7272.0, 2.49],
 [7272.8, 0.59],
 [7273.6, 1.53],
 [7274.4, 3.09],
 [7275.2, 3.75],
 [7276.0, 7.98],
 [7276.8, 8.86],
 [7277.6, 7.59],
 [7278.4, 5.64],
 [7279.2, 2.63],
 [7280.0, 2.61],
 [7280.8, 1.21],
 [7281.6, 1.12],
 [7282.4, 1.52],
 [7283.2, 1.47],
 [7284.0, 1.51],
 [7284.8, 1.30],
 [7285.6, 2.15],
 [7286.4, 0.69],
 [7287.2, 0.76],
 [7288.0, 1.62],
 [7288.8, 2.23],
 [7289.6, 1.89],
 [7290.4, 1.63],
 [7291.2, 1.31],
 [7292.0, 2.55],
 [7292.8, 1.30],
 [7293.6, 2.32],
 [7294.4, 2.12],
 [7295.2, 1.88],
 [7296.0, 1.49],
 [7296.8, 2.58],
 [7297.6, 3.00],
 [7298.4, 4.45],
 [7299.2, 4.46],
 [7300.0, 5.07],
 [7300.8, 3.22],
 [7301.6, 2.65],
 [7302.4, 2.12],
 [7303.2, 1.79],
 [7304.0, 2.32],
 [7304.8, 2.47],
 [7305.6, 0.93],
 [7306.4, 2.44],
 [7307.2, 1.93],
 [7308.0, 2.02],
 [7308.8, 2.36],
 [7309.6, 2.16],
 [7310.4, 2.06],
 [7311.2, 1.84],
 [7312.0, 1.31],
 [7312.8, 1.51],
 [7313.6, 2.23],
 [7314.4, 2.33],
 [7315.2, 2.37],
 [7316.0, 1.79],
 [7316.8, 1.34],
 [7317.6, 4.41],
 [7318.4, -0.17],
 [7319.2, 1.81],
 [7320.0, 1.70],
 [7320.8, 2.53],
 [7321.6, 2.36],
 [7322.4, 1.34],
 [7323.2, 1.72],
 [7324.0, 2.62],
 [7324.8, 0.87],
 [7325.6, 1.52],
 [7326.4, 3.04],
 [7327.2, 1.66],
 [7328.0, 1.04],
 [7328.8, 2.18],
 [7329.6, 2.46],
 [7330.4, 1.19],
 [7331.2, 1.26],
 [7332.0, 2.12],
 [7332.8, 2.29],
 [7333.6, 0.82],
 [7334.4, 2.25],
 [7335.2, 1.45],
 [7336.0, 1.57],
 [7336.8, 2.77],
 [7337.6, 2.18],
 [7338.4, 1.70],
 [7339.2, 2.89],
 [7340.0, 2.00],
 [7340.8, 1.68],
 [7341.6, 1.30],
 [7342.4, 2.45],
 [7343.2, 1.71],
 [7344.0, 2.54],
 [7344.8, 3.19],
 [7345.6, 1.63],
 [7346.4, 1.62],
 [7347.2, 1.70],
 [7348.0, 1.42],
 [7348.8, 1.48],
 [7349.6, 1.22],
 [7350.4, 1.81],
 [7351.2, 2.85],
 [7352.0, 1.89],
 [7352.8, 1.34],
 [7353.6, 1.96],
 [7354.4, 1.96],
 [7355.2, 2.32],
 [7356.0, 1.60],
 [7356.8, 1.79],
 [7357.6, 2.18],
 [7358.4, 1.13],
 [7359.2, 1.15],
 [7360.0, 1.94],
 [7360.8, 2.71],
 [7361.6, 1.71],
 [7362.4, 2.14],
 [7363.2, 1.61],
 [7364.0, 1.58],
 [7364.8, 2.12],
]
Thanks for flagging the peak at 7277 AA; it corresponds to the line H-alpha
